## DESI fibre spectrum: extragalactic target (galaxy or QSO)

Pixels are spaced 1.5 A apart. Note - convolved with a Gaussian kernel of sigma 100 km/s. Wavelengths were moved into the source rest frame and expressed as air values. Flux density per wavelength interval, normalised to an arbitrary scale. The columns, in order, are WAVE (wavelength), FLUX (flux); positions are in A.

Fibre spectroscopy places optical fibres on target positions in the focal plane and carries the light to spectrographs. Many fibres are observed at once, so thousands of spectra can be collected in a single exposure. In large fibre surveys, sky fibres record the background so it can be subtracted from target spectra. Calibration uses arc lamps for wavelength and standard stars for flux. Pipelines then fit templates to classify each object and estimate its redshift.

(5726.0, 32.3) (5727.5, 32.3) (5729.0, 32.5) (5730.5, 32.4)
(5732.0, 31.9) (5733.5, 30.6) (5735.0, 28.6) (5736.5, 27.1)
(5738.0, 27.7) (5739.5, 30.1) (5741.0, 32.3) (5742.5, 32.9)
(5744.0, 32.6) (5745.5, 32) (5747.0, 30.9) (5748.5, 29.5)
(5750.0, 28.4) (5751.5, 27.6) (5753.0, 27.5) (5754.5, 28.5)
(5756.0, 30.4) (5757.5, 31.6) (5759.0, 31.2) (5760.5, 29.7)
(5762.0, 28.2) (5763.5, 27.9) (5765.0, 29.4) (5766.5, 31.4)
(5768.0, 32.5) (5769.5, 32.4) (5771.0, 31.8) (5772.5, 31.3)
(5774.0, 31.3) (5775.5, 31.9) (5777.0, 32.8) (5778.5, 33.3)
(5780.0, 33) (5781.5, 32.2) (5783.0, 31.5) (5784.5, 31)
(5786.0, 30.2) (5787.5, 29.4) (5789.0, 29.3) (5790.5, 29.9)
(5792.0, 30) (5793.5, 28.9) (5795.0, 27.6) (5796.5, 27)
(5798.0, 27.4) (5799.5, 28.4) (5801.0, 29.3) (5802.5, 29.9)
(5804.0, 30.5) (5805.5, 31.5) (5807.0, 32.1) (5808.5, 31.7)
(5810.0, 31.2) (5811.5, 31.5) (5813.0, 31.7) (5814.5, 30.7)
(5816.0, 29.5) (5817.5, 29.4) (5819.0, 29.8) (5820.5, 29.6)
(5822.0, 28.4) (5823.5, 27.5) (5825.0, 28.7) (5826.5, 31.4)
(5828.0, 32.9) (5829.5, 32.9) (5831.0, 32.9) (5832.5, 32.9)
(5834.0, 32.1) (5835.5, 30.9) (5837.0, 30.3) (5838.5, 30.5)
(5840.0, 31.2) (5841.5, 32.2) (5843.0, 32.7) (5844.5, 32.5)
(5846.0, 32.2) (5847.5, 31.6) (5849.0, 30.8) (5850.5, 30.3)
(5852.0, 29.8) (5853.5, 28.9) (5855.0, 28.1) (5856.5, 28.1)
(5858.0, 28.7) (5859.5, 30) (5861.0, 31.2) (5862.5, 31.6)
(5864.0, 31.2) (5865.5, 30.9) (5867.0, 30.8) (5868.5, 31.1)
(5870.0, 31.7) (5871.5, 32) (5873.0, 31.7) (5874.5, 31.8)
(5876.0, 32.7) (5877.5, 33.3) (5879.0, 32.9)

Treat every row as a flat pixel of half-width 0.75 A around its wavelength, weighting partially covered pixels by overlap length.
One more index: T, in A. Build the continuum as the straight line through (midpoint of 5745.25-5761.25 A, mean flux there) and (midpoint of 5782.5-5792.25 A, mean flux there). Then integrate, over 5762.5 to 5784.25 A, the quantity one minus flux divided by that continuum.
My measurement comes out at -1.16 A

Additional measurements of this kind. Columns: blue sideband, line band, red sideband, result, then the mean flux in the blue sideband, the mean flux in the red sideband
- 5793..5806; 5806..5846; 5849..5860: -2.8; 28.9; 29.2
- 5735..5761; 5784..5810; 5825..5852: 1.0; 30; 31.6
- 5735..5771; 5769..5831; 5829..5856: 0.3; 30.1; 31.2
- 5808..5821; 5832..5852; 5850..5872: -0.7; 30.6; 30.3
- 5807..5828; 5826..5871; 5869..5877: 0.2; 30.3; 32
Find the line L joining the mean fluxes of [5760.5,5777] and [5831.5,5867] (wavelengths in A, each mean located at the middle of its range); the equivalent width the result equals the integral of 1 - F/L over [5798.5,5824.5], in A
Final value 0.6 A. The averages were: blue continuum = 30.8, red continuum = 30.8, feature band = 30.1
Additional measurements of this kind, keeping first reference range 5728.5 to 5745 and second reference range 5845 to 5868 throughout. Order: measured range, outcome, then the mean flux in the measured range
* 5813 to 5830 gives 0.19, 30.1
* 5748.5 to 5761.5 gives 0.58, 29.3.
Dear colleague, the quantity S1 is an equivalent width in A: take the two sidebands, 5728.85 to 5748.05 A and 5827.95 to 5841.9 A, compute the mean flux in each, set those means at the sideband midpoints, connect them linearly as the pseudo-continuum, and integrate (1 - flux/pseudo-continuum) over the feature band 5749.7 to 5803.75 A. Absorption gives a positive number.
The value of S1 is 1.9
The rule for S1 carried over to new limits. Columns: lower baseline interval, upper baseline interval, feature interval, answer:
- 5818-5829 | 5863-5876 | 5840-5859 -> 0.1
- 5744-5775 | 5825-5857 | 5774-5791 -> -0.5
